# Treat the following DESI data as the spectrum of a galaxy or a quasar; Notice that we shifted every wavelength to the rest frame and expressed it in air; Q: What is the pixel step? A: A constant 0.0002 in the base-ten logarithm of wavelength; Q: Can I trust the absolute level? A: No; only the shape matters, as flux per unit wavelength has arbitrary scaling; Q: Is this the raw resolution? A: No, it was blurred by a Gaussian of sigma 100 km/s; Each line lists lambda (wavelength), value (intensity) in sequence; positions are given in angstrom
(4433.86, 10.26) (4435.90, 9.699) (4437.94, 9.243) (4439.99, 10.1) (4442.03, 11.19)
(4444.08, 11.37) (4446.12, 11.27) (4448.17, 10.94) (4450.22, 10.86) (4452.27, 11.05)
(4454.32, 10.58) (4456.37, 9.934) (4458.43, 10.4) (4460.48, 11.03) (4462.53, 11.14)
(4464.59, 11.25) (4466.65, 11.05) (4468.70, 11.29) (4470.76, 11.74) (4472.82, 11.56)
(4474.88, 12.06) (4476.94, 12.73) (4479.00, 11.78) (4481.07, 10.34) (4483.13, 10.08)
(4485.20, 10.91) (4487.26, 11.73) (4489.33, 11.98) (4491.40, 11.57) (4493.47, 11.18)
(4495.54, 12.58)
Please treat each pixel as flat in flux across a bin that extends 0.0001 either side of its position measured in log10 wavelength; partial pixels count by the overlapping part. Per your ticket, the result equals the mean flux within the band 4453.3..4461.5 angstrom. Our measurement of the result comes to 10.5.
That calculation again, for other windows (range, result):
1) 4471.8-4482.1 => 11.7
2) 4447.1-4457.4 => 10.7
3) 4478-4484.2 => 10.7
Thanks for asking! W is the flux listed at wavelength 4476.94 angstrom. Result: 12.73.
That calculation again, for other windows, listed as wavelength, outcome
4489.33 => 11.98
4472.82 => 11.56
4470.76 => 11.74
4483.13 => 10.08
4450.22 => 10.86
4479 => 11.78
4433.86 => 10.26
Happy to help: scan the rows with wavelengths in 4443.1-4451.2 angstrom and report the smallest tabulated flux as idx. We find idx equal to 10.86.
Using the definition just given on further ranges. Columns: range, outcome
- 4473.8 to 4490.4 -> 10.08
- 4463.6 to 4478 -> 11.05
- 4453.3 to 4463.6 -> 9.934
